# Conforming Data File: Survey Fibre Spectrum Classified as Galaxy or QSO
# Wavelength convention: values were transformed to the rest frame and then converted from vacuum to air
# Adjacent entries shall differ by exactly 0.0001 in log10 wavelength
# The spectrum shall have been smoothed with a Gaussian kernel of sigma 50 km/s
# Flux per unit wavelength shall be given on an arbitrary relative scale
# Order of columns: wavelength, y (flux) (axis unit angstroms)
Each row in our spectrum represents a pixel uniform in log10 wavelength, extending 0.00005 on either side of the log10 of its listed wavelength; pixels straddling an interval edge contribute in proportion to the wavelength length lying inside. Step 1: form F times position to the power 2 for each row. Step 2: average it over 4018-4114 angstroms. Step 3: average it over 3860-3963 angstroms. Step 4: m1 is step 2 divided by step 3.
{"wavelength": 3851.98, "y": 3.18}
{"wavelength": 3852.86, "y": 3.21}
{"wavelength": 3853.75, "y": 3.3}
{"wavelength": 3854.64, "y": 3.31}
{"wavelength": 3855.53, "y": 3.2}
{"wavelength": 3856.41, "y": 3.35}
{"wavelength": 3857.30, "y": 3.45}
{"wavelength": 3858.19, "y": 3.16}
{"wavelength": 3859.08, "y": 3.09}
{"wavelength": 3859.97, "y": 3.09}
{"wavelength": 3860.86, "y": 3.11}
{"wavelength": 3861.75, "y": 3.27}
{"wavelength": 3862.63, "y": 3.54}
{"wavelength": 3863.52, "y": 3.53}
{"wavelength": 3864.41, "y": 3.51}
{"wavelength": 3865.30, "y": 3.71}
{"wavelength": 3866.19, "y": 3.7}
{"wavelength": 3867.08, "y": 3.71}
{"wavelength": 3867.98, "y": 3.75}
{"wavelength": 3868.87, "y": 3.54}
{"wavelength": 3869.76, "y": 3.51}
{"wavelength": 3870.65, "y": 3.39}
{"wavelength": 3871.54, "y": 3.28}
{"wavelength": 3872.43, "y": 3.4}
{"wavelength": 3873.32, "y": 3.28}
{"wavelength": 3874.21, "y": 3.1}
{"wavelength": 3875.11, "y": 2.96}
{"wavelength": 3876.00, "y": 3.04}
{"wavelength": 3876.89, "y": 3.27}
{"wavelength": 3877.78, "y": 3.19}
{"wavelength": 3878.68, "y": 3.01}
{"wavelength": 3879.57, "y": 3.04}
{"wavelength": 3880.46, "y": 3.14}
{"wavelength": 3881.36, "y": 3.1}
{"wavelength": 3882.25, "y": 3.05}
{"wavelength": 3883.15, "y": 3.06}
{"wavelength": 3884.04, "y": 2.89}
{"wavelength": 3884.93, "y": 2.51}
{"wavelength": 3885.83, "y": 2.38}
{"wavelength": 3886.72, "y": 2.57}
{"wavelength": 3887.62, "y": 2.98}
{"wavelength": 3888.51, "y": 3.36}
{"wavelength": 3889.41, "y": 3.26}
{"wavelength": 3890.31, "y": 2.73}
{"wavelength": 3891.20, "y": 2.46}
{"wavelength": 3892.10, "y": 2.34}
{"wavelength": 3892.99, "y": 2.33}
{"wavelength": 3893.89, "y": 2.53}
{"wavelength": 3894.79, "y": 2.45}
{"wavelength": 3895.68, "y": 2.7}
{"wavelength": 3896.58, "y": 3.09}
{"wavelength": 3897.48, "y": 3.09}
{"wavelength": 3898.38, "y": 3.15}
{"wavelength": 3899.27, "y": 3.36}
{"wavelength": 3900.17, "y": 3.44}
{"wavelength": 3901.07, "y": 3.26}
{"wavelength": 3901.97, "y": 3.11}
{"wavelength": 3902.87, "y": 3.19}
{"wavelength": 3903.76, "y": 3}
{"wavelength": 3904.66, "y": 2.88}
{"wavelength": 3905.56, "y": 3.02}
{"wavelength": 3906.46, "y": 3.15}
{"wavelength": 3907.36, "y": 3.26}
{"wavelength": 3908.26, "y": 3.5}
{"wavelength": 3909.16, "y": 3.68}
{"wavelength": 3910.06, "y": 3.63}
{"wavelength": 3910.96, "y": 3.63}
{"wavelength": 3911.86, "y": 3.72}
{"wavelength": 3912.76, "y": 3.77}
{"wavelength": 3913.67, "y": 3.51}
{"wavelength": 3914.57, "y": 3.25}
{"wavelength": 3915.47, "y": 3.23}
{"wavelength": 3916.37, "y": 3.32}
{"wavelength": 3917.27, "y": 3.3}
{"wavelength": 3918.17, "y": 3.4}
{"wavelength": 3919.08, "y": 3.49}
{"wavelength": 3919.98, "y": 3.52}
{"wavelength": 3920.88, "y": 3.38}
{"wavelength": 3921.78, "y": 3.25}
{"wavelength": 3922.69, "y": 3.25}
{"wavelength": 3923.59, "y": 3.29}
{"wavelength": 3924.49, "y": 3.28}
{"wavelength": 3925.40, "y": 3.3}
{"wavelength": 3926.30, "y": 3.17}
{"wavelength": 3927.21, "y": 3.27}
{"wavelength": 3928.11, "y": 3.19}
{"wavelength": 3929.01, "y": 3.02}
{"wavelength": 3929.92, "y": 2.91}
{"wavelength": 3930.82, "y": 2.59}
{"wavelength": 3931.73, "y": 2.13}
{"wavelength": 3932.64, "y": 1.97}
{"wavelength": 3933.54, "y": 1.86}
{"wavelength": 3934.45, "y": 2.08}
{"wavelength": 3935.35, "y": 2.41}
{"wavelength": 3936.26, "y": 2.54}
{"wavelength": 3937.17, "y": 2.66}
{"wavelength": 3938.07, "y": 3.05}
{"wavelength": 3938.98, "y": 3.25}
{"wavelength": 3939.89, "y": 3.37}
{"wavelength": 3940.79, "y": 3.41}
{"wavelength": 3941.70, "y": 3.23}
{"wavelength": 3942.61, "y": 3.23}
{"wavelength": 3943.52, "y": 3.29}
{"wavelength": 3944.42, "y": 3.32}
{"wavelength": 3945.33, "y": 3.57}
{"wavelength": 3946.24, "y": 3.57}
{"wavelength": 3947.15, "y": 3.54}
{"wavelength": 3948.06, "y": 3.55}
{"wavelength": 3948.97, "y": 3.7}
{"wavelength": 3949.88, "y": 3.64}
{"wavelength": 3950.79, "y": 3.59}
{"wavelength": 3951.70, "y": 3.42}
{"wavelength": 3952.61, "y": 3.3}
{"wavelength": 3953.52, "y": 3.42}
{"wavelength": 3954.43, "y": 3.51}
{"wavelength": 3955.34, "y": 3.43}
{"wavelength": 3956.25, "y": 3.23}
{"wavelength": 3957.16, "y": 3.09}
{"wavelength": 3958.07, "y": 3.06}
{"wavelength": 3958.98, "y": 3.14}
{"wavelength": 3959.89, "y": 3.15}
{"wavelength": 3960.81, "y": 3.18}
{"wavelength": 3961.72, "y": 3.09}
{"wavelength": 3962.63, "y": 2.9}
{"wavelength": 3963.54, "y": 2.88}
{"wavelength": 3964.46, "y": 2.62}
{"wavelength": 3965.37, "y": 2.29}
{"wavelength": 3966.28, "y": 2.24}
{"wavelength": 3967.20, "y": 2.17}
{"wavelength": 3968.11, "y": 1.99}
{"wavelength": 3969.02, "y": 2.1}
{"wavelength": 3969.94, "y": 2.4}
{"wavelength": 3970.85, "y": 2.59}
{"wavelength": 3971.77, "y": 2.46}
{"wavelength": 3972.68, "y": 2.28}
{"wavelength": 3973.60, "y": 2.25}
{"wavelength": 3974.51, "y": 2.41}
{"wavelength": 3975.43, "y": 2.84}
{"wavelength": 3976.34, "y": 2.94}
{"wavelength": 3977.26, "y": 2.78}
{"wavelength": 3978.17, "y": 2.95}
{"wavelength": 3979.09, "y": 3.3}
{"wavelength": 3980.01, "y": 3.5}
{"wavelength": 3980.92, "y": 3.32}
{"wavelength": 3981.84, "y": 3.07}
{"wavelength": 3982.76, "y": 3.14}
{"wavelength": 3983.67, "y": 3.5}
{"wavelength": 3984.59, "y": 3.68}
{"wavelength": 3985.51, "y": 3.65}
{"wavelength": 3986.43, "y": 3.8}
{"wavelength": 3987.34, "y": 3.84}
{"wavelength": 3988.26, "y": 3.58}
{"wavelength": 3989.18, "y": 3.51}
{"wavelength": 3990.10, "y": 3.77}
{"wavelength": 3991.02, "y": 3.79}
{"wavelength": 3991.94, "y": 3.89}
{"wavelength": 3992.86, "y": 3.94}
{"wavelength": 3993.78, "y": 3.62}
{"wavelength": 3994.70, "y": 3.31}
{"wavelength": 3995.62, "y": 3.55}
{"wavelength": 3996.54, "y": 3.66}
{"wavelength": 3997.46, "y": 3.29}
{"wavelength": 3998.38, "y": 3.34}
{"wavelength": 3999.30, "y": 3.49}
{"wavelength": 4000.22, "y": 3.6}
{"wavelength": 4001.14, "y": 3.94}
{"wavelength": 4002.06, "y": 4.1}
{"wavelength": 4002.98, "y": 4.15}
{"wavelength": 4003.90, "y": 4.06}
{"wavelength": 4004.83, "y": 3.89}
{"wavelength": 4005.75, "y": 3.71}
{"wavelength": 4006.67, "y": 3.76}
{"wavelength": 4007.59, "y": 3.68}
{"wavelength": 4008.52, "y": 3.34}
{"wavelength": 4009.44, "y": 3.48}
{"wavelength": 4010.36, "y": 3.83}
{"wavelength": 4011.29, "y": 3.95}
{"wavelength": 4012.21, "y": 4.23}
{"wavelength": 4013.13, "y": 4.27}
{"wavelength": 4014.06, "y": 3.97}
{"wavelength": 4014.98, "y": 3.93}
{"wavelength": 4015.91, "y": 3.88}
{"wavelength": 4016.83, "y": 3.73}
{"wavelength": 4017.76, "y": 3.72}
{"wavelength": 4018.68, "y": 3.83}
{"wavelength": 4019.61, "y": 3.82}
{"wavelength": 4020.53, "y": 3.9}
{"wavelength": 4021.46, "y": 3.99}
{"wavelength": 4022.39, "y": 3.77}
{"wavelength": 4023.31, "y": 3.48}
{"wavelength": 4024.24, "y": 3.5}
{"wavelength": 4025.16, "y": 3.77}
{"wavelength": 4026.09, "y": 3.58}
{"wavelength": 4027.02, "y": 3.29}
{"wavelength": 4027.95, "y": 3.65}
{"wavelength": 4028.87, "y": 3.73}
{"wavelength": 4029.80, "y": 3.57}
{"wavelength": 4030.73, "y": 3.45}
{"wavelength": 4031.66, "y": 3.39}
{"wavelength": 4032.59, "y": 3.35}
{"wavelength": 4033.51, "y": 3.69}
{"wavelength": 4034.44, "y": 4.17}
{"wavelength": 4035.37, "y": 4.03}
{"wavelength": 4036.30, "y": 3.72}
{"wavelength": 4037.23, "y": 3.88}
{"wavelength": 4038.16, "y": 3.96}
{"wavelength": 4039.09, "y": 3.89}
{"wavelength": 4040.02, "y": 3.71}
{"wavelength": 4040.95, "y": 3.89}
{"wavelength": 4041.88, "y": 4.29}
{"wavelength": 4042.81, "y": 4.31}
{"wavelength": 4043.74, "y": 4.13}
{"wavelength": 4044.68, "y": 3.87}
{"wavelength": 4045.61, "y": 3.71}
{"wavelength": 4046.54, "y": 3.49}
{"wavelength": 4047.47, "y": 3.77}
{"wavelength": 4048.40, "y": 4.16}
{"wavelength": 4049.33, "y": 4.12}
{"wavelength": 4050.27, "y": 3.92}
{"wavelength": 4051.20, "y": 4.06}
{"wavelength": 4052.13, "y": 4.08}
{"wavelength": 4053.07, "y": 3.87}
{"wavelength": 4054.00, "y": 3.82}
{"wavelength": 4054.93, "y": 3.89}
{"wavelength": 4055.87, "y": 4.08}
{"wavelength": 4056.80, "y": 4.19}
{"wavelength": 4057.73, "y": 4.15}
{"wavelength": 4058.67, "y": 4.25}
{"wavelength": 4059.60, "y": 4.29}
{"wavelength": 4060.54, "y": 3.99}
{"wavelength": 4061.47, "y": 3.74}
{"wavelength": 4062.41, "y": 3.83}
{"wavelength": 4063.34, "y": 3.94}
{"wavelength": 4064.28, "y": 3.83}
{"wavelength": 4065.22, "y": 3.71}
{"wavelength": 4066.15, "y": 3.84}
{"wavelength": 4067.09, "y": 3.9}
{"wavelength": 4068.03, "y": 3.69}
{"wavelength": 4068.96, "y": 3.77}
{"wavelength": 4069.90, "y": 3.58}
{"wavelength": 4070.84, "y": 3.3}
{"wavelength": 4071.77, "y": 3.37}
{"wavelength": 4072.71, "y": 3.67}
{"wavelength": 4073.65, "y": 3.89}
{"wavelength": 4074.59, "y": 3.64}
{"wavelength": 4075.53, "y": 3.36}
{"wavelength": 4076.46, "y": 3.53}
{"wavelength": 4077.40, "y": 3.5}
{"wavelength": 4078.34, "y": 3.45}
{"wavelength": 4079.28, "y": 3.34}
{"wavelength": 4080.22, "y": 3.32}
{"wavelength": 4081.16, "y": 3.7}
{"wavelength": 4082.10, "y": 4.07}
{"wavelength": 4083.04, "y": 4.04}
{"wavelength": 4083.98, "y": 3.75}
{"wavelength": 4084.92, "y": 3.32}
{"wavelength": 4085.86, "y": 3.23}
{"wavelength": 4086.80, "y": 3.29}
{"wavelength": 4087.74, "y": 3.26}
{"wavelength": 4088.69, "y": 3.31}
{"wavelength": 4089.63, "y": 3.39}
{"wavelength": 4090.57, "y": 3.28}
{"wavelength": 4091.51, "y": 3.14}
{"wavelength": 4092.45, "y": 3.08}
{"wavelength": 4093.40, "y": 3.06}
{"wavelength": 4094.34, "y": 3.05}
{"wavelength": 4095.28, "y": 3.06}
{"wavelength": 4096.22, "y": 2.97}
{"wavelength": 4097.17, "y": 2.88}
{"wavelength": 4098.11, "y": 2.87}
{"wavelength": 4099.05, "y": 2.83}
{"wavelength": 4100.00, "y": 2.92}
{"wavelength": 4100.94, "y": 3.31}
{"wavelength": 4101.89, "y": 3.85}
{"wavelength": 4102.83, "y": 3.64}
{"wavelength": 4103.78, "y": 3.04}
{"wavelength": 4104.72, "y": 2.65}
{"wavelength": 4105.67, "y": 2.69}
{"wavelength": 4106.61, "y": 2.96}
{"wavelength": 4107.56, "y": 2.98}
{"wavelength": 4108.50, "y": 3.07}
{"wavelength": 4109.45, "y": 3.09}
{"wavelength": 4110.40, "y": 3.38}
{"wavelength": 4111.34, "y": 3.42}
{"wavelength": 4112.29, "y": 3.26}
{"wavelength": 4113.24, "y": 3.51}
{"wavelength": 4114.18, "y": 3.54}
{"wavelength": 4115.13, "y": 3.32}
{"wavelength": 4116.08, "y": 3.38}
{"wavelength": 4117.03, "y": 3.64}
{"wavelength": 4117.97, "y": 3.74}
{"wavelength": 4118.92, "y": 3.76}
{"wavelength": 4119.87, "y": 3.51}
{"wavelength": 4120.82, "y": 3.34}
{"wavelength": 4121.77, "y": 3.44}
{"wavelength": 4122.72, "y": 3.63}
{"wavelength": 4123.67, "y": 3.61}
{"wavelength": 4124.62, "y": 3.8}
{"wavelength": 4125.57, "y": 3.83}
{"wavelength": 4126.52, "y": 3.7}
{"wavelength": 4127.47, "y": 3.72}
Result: 1.23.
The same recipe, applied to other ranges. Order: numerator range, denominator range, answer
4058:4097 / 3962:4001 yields 1.20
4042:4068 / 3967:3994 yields 1.32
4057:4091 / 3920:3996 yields 1.25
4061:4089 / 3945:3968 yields 1.21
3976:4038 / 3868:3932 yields 1.23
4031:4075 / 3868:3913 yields 1.35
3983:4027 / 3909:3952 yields 1.21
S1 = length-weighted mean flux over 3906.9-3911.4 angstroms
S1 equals 3.54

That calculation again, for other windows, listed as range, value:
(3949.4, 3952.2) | 3.55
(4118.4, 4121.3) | 3.53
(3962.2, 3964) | 2.89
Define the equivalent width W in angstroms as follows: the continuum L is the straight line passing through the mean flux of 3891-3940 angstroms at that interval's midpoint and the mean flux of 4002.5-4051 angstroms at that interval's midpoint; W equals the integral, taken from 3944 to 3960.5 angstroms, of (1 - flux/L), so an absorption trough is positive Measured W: -0.5 angstroms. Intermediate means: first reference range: 3.05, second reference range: 3.82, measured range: 3.4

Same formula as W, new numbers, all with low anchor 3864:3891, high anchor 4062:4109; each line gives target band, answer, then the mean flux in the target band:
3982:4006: -2.8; 3.68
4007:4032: -3.1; 3.73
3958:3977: 3.8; 2.61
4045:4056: -1.8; 3.91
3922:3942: 2.2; 2.88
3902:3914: -0.6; 3.37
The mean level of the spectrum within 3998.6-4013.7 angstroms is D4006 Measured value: 3.84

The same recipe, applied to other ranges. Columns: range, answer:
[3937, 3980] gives 3.01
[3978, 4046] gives 3.72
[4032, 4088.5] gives 3.79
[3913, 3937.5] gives 2.99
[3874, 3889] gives 2.98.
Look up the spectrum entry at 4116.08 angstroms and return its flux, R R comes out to 3.38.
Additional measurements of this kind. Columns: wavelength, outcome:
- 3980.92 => 3.32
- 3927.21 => 3.27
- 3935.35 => 2.41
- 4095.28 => 3.06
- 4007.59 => 3.68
